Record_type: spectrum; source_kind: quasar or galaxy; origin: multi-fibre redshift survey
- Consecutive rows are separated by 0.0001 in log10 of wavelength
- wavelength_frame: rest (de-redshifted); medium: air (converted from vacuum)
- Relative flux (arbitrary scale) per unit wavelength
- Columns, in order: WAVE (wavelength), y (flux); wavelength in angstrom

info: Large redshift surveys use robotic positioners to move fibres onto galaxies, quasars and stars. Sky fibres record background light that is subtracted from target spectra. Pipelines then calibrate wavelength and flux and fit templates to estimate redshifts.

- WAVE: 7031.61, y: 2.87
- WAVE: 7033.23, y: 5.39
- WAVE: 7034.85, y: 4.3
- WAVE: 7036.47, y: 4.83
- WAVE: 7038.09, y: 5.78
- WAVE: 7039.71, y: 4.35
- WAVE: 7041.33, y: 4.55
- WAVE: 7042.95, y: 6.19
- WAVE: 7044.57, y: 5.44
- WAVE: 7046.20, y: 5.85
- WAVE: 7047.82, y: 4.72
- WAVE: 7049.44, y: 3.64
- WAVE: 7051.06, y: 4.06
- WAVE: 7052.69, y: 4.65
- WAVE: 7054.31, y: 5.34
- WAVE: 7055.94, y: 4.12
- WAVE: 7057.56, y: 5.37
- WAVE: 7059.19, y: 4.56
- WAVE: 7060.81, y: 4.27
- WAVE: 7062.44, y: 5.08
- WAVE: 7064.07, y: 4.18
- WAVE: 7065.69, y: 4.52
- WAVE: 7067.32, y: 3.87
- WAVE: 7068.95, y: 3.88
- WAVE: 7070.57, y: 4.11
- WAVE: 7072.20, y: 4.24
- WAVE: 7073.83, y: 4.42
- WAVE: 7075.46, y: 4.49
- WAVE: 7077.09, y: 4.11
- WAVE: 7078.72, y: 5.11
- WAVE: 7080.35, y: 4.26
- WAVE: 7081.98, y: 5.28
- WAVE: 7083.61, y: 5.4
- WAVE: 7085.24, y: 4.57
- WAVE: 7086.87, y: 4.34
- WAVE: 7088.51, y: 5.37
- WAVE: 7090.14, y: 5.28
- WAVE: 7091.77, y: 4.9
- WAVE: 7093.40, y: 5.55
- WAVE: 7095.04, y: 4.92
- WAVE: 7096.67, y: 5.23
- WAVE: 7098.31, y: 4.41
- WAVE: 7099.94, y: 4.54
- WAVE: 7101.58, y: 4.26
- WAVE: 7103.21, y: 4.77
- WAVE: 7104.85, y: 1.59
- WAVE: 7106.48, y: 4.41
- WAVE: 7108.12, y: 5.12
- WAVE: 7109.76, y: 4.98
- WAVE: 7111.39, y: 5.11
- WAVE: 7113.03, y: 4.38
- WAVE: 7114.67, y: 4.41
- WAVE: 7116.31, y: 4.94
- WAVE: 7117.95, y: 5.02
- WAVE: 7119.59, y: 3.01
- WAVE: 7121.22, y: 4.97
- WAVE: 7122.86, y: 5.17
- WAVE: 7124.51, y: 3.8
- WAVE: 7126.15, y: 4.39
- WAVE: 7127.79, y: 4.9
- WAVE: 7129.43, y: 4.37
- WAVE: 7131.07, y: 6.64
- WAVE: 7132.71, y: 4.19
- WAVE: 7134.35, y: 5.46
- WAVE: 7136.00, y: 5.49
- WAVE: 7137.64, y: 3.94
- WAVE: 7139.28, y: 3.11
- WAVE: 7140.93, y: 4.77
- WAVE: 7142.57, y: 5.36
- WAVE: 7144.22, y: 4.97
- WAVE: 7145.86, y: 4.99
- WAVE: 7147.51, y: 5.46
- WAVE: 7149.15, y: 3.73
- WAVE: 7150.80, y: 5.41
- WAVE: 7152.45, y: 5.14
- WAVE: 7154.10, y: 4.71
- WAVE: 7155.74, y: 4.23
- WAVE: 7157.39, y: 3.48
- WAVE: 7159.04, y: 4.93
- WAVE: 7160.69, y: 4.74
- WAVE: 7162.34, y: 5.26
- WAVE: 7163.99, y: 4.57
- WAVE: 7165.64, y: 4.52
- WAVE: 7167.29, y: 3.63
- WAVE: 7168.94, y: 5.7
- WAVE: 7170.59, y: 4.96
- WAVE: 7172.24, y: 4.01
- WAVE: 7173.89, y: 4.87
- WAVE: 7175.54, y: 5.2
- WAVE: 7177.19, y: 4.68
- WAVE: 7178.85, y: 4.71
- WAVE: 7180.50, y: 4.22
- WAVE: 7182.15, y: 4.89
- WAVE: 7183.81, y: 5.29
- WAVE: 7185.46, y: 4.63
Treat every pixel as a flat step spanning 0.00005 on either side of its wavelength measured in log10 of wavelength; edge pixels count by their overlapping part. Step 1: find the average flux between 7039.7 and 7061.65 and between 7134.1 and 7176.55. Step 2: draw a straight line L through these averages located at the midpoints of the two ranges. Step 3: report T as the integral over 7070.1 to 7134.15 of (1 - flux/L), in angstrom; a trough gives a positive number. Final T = 1.5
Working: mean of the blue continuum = 4.81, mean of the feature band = 4.65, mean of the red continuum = 4.71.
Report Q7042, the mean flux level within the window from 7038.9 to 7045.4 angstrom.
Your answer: 5.13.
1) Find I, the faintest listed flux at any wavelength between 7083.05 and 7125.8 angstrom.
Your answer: 1.59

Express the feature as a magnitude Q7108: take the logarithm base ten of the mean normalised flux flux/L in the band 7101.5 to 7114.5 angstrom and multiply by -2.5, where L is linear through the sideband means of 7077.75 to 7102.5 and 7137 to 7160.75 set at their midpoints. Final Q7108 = 0.110 mag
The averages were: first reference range 4.89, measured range 4.34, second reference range 4.6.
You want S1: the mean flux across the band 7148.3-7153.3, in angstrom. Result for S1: 4.76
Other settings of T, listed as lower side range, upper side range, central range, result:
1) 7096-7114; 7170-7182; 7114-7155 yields -1.8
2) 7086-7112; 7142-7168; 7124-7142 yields 0.1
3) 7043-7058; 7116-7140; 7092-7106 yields 0.8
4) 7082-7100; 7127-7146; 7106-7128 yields 1.3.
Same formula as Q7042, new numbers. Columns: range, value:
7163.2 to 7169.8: 4.61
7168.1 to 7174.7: 4.89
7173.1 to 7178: 4.92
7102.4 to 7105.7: 3.19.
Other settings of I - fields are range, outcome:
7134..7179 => 3.11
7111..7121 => 3.01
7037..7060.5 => 3.64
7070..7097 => 4.11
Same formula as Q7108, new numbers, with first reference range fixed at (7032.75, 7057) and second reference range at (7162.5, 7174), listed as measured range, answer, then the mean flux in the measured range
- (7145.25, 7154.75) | -0.05 mag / 4.9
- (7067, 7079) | 0.13 mag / 4.26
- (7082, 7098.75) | -0.05 mag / 5.02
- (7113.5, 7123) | 0.05 mag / 4.54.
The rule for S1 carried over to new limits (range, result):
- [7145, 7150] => 4.73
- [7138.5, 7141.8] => 3.97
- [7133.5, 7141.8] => 4.56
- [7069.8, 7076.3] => 4.31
